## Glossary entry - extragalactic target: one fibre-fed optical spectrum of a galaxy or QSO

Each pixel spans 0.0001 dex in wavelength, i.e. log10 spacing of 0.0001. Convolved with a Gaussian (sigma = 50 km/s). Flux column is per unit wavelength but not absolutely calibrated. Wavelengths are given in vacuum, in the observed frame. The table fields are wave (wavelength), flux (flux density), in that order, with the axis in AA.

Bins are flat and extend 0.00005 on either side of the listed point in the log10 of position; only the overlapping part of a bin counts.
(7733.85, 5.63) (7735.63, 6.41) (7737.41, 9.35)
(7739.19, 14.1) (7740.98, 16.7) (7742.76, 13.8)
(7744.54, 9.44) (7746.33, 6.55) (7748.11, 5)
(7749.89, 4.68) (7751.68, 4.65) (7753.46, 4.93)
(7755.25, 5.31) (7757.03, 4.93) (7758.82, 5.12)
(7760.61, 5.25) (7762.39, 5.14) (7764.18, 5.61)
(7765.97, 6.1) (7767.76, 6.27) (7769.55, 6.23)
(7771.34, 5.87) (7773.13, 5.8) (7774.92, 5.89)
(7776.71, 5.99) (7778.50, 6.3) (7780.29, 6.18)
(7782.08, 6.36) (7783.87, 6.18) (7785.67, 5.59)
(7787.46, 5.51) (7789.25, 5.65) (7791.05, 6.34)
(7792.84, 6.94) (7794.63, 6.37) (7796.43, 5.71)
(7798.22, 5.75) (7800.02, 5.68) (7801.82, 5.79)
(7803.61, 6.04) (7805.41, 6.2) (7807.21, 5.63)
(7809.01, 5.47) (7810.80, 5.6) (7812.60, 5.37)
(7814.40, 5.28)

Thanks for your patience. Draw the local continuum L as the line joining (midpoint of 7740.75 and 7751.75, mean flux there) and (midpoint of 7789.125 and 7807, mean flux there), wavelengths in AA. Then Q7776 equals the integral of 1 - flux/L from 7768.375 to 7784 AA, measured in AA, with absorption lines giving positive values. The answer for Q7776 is 2.2 AA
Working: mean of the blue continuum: 8.51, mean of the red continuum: 6.05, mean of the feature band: 6.09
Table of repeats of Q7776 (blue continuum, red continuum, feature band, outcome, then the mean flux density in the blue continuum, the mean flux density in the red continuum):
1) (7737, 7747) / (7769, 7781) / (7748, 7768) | 8.2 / 11.9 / 6.03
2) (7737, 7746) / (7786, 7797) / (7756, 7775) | 7.5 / 12.5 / 6.07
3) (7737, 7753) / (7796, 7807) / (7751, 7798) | 9.9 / 9.24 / 5.85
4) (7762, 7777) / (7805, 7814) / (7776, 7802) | -1.2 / 5.89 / 5.6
